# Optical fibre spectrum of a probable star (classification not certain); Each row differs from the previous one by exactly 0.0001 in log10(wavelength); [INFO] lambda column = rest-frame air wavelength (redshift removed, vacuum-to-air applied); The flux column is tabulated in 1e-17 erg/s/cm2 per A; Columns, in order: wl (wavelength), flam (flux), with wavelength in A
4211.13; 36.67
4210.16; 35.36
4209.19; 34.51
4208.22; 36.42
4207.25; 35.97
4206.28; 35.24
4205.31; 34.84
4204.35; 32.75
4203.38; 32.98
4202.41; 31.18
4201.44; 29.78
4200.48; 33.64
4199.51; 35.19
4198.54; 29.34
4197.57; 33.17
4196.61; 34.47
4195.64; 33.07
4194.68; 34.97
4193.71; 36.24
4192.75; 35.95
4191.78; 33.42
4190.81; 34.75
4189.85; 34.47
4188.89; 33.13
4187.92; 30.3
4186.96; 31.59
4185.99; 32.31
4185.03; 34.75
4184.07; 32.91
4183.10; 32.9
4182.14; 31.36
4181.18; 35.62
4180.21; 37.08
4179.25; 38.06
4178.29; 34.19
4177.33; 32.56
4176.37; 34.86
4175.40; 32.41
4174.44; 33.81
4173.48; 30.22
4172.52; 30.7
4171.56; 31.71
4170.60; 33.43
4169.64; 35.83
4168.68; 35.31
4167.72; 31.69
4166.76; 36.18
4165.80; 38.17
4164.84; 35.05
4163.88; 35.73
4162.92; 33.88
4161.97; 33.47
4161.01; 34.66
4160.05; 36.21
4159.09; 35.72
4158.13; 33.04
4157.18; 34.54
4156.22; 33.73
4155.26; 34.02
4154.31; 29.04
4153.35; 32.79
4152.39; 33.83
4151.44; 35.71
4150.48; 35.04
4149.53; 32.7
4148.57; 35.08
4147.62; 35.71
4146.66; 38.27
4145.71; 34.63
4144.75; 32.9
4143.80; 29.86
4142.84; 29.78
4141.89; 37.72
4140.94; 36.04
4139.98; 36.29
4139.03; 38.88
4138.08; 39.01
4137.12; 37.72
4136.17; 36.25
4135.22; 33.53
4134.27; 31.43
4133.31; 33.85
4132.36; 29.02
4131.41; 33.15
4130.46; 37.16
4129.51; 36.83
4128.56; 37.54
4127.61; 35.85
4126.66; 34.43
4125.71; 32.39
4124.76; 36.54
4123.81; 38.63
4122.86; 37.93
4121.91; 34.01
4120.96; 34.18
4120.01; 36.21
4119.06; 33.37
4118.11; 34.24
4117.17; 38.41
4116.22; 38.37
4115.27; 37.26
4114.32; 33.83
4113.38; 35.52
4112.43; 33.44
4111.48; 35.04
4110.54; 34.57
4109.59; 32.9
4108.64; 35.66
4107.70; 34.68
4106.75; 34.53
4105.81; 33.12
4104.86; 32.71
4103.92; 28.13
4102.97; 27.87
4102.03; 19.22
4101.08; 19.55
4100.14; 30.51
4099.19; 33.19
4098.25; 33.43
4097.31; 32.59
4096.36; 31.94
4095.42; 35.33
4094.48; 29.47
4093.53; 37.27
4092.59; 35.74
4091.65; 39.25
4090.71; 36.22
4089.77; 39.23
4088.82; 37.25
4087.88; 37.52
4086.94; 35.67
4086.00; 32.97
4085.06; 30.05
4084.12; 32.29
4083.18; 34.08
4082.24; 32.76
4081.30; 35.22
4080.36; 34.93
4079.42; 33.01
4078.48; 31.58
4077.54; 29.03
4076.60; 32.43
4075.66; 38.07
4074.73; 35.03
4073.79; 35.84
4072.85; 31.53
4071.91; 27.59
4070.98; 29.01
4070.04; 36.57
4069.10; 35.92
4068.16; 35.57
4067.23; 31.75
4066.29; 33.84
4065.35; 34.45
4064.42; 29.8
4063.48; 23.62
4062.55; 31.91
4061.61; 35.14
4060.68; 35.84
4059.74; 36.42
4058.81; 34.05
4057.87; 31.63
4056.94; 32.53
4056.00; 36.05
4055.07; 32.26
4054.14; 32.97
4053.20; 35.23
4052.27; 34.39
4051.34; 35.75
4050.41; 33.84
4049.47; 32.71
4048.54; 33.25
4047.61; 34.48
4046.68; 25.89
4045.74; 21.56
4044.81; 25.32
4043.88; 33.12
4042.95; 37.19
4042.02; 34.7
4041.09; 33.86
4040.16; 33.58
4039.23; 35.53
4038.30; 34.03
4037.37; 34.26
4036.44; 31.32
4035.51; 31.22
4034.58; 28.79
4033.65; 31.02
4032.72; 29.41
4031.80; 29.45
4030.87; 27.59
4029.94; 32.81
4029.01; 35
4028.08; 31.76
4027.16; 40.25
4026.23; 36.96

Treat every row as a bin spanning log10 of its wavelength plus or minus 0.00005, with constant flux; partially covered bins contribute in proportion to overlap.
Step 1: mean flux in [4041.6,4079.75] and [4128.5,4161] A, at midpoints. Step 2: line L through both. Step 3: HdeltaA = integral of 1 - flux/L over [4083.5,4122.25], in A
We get 0.1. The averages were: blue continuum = 32.7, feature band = 33.6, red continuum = 34.6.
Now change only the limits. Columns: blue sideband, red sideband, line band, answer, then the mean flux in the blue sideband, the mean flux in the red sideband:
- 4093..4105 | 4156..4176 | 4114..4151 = -3.7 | 30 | 34.1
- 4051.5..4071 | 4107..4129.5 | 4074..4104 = 1.3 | 33.4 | 35.5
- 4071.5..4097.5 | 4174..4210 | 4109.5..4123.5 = -0.6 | 34.1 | 33.8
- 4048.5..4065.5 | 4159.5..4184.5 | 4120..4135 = -0.5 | 33.2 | 34.2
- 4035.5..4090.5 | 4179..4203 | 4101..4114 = 0.7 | 33.2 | 33.5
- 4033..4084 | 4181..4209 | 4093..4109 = 0.9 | 32.8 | 33.5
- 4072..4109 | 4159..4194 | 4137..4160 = -0.7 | 33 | 34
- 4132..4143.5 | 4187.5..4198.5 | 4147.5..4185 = 0.3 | 34.9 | 33.8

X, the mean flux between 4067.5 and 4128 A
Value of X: 33.8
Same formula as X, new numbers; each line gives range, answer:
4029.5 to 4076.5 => 32.6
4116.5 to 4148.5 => 35.2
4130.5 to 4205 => 34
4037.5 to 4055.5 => 32.6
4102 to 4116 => 33.1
